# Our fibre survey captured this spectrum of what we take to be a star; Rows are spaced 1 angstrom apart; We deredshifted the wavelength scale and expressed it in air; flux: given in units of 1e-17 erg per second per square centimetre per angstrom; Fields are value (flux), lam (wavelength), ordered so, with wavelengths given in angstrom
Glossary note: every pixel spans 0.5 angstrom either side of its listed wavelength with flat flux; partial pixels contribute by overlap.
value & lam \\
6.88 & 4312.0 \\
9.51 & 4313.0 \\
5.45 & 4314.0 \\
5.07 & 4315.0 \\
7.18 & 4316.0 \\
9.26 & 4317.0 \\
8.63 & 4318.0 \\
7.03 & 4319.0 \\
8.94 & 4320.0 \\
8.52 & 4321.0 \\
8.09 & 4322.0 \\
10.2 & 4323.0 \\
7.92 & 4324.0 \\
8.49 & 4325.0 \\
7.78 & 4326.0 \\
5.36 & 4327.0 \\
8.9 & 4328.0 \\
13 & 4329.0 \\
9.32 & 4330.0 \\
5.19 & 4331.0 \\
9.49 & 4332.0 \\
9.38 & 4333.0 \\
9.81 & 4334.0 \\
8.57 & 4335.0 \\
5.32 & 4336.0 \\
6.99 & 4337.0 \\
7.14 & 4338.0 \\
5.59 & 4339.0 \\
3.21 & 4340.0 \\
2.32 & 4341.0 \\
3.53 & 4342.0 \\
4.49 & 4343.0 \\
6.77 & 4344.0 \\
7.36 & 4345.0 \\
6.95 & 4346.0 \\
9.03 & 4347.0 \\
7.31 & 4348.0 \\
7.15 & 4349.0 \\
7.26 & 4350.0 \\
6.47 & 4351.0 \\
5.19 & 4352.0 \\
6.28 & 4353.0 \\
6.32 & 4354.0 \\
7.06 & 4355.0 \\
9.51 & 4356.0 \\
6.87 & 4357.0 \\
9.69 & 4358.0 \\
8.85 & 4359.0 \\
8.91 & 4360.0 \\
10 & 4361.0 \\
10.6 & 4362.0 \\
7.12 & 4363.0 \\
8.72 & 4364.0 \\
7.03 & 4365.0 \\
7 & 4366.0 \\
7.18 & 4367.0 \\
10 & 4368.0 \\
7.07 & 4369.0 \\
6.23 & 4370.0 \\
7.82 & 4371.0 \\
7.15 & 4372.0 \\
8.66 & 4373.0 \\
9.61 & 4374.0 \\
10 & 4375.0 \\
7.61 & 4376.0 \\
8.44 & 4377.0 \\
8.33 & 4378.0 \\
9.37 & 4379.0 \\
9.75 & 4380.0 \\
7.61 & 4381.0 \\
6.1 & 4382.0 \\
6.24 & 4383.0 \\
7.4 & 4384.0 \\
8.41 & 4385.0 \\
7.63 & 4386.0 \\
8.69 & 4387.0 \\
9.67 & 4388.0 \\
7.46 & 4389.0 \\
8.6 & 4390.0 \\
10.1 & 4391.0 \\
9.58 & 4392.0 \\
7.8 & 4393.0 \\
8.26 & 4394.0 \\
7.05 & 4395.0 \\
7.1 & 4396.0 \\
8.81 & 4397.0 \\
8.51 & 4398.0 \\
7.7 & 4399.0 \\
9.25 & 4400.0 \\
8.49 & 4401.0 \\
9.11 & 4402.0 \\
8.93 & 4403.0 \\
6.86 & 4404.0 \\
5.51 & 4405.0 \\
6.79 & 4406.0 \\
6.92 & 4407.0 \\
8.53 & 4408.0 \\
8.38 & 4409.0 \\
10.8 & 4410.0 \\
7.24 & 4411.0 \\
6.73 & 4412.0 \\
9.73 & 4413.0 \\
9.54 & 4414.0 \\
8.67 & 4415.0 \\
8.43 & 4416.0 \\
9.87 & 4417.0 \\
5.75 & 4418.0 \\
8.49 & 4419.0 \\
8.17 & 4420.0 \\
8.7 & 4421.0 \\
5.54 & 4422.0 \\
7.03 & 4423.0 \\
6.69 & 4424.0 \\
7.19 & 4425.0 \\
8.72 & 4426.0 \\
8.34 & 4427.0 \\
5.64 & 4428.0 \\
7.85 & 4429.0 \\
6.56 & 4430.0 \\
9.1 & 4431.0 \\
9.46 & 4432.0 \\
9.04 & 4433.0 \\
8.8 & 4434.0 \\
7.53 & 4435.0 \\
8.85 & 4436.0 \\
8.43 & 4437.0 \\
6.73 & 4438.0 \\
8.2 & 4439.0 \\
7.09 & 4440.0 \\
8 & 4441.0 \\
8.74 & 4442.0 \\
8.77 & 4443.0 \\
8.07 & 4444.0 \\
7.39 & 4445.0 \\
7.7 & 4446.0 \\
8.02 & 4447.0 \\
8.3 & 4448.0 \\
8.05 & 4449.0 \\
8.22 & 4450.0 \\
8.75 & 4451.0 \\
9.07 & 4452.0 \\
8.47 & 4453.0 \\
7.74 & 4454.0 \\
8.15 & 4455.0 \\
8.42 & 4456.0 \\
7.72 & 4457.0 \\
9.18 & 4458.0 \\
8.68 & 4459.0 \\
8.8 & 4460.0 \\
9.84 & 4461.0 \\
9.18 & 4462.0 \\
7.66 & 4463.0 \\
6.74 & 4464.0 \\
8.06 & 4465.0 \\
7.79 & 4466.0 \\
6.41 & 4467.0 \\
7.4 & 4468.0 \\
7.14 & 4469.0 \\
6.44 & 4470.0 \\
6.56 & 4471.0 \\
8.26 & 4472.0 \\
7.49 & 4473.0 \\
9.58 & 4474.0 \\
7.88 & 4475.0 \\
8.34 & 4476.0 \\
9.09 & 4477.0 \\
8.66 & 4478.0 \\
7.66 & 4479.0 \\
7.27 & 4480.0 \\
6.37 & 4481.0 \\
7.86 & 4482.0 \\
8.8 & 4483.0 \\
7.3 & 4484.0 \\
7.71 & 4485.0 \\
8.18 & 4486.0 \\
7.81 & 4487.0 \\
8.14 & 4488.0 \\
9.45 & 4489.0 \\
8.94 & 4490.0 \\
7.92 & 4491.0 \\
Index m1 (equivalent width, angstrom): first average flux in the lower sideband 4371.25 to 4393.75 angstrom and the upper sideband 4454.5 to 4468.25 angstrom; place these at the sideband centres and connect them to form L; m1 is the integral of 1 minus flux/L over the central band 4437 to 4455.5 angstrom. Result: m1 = 0.2 angstrom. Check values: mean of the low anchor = 8.37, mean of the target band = 8.09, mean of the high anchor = 8.16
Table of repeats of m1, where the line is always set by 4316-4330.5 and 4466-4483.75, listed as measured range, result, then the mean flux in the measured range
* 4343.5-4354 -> 1.9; 6.95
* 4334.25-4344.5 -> 3.6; 5.5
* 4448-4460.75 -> -1.0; 8.46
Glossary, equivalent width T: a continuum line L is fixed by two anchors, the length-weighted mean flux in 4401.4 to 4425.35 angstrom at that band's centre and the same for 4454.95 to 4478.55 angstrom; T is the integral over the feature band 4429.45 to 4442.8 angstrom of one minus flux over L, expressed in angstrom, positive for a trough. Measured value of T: -0.4 angstrom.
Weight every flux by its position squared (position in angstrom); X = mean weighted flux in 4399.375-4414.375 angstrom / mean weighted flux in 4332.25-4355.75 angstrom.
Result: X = 1.28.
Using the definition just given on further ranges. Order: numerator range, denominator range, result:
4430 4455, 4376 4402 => 1.02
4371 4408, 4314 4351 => 1.14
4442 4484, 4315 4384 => 1.10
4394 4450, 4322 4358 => 1.15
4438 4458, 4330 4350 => 1.28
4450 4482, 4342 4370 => 1.12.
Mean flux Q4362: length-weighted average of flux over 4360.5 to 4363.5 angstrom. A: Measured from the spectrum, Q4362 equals 9.24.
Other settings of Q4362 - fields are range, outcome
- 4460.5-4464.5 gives 8.36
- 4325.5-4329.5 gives 8.76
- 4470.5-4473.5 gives 7.44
